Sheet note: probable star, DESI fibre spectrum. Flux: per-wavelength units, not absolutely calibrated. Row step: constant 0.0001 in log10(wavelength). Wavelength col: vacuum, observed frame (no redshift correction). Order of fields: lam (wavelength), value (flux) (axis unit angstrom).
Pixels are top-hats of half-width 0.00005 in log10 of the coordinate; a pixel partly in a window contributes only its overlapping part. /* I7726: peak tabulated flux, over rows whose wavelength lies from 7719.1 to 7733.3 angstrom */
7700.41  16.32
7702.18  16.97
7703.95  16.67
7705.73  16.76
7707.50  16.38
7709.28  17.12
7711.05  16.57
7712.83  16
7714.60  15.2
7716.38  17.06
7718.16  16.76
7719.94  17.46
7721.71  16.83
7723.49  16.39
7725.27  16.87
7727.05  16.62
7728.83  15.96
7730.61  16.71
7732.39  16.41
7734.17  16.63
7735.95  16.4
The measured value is 17.46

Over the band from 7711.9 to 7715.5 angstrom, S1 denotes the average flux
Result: 15.6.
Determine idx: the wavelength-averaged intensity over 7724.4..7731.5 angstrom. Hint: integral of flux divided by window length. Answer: 16.5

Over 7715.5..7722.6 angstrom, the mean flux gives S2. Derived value 17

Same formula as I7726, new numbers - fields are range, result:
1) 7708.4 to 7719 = 17.12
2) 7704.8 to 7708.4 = 16.76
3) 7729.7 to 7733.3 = 16.71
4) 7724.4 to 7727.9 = 16.87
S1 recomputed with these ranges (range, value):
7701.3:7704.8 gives 16.8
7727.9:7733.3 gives 16.4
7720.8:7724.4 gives 16.6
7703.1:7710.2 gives 16.7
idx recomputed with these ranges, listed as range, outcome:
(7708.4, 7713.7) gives 16.6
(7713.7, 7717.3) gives 16.1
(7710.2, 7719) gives 16.3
